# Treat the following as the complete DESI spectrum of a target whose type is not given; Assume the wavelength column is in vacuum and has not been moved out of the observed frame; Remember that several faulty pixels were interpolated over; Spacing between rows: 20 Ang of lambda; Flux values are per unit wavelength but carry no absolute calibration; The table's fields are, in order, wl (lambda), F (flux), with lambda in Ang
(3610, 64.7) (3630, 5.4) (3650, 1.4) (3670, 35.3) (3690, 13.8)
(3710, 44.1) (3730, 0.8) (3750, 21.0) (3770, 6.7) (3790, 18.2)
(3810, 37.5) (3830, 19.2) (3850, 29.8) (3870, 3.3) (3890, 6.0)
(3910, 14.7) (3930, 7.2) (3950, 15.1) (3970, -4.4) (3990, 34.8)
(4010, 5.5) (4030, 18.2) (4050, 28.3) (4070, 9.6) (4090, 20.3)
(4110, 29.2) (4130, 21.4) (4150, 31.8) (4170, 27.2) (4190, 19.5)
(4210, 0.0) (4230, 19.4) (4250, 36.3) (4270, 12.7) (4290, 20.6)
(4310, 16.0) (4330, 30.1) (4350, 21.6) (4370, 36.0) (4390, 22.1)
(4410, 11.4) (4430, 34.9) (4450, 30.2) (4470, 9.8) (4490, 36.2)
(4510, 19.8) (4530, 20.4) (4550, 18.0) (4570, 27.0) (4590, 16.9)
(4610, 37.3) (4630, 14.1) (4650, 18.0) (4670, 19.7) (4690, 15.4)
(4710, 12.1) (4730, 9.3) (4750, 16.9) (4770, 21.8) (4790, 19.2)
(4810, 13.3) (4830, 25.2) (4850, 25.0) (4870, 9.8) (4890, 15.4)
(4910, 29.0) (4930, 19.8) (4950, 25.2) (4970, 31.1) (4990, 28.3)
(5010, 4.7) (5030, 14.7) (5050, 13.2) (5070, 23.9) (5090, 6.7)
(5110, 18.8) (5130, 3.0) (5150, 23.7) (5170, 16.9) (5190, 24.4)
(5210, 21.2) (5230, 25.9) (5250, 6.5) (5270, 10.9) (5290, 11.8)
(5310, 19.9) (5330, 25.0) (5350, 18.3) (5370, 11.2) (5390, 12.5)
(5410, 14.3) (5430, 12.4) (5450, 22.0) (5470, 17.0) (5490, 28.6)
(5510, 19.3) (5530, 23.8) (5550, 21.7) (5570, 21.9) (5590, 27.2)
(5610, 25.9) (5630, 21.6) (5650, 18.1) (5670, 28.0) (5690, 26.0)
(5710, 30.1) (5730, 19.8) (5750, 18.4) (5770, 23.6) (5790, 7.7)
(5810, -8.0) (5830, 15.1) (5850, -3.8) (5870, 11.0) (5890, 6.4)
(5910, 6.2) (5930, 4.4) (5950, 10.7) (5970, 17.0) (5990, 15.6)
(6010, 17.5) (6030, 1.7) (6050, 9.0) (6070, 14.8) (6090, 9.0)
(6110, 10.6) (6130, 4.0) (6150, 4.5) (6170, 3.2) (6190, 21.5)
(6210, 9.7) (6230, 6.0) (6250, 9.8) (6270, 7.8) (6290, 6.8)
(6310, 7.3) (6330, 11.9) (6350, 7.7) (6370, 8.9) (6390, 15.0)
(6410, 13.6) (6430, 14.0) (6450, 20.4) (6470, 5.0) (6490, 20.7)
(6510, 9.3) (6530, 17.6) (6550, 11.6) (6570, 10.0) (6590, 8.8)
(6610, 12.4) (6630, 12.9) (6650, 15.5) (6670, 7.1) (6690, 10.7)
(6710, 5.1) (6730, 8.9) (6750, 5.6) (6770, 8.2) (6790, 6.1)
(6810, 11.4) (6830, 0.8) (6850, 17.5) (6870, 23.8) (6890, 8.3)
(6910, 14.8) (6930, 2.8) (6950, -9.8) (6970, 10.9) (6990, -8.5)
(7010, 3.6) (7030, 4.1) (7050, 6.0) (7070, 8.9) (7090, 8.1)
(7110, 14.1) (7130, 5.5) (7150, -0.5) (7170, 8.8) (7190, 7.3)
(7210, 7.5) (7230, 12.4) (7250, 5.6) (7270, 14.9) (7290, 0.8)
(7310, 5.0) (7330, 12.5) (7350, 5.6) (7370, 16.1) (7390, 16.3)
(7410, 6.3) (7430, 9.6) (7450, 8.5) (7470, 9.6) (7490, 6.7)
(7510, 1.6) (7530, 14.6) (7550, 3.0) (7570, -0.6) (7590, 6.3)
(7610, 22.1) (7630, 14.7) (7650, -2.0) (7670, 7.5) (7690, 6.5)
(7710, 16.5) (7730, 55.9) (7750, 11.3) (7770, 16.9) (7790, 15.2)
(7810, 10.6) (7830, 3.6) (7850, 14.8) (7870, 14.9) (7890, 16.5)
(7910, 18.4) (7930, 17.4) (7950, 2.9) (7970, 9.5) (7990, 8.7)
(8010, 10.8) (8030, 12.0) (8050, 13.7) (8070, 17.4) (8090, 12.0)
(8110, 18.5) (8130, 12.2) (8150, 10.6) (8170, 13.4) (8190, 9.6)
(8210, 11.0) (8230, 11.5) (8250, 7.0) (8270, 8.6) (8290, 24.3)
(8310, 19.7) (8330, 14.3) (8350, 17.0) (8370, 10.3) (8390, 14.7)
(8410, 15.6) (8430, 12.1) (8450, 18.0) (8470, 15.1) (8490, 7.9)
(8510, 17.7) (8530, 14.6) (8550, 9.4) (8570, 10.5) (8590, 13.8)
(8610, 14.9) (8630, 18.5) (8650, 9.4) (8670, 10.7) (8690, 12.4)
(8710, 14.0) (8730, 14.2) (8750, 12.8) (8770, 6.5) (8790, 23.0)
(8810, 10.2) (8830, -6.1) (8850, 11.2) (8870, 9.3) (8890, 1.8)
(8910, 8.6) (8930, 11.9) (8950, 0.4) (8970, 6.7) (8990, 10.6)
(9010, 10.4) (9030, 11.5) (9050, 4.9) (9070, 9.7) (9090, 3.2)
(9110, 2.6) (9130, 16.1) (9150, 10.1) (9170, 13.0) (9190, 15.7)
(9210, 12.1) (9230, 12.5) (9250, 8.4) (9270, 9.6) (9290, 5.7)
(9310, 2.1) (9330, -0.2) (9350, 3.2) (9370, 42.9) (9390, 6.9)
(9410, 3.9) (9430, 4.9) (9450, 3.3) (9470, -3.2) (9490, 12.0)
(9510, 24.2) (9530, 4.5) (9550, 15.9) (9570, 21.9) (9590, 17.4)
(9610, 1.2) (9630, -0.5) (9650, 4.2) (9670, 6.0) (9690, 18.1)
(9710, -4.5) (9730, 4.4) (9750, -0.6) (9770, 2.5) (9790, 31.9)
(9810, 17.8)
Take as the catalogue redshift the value 1.07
